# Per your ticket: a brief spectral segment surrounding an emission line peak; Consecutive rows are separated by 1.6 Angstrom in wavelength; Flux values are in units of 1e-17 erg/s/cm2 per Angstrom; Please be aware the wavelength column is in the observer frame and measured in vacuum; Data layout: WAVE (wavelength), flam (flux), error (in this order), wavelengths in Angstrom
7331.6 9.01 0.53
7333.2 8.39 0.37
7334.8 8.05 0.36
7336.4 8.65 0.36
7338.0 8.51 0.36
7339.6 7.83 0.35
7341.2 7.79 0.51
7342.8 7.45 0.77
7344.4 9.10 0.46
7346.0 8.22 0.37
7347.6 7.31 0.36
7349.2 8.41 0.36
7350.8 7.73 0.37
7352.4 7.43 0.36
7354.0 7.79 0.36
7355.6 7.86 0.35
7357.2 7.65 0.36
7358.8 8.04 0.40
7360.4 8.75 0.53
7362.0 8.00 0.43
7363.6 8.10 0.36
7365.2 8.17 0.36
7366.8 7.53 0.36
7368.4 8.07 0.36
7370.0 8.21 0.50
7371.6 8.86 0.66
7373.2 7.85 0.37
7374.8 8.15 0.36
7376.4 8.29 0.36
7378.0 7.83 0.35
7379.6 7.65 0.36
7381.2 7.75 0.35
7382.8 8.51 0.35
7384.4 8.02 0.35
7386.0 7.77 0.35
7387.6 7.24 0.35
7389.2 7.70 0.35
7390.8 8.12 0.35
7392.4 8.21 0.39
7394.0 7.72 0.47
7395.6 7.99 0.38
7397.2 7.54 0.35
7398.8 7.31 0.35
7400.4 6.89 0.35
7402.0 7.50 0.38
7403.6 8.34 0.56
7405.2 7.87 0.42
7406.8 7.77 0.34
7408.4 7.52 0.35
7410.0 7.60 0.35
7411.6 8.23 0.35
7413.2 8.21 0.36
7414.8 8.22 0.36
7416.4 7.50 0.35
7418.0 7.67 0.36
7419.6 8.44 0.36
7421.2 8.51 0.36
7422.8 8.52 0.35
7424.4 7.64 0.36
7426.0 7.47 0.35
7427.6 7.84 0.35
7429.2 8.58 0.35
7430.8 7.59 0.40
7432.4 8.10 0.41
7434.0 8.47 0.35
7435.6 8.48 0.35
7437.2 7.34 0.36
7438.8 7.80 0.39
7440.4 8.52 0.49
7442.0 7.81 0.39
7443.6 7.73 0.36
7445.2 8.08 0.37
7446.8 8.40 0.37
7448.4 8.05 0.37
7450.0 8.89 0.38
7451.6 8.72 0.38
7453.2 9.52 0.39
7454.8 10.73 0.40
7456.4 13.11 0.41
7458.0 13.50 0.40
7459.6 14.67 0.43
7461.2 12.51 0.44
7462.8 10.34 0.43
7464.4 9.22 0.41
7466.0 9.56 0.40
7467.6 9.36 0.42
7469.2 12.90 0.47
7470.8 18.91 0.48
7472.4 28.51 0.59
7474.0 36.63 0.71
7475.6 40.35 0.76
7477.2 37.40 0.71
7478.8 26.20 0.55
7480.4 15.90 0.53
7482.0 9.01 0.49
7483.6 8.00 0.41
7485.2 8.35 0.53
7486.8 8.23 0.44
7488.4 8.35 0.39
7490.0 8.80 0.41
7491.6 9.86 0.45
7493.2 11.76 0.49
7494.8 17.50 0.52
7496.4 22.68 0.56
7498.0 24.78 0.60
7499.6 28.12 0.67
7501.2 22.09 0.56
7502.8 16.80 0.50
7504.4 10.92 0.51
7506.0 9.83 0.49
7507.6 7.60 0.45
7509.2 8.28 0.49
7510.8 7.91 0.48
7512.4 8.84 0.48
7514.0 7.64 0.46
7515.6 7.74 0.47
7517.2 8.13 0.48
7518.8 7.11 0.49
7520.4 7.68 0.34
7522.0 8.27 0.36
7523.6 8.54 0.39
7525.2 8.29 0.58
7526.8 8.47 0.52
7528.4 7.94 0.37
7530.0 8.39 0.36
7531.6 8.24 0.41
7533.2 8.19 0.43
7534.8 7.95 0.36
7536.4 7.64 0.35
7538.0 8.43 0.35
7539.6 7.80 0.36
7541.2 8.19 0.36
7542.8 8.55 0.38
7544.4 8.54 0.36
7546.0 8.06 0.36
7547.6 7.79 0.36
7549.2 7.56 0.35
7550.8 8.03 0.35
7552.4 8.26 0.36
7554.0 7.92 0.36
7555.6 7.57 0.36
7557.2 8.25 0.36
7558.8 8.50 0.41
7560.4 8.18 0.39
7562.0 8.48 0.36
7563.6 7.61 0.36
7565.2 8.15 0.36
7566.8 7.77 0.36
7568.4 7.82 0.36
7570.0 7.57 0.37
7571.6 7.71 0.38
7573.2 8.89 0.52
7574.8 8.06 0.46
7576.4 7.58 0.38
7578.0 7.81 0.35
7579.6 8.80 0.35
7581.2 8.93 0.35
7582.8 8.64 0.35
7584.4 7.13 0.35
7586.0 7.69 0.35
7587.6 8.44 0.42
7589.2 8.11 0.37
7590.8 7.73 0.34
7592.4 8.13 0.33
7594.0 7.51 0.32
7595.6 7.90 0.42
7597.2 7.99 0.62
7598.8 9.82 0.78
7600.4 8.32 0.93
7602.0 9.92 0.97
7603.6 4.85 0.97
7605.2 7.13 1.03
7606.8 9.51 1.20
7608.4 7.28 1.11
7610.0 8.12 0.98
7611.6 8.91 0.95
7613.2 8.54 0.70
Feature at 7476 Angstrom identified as H-alpha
